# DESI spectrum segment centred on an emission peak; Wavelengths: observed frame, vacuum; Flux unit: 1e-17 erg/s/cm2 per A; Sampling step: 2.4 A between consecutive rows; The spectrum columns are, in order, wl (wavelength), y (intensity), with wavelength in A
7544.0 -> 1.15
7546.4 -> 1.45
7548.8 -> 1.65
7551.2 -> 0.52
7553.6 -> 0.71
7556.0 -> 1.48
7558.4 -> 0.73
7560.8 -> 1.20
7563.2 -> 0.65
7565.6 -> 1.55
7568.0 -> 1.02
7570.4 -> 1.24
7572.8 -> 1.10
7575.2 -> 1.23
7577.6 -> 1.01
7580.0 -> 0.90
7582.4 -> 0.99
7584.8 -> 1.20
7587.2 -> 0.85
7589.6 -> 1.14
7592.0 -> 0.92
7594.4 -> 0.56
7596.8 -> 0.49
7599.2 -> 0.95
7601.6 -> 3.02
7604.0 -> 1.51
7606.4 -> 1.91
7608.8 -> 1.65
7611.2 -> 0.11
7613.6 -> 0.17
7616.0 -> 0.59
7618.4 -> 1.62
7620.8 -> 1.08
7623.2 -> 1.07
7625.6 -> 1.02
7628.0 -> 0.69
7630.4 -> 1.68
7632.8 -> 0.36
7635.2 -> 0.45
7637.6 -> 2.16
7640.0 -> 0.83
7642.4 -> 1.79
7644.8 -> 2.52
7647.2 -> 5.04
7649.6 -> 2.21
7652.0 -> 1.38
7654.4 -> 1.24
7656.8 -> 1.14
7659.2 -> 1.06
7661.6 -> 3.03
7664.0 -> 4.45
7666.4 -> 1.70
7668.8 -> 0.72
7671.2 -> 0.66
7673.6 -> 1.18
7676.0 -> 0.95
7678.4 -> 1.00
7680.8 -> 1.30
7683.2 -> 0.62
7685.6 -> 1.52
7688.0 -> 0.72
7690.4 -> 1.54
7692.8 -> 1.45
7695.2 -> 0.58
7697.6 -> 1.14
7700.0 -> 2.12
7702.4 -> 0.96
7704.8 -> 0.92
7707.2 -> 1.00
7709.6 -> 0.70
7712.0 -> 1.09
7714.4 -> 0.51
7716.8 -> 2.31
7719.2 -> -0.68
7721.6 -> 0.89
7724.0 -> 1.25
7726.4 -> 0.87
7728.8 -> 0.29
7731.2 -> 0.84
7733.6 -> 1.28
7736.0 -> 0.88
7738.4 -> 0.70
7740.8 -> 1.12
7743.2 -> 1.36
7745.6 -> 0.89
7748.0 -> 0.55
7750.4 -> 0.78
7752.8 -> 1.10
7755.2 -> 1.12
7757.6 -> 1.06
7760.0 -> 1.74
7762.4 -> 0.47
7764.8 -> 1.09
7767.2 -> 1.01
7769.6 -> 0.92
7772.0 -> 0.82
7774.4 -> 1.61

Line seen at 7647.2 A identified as [S II]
